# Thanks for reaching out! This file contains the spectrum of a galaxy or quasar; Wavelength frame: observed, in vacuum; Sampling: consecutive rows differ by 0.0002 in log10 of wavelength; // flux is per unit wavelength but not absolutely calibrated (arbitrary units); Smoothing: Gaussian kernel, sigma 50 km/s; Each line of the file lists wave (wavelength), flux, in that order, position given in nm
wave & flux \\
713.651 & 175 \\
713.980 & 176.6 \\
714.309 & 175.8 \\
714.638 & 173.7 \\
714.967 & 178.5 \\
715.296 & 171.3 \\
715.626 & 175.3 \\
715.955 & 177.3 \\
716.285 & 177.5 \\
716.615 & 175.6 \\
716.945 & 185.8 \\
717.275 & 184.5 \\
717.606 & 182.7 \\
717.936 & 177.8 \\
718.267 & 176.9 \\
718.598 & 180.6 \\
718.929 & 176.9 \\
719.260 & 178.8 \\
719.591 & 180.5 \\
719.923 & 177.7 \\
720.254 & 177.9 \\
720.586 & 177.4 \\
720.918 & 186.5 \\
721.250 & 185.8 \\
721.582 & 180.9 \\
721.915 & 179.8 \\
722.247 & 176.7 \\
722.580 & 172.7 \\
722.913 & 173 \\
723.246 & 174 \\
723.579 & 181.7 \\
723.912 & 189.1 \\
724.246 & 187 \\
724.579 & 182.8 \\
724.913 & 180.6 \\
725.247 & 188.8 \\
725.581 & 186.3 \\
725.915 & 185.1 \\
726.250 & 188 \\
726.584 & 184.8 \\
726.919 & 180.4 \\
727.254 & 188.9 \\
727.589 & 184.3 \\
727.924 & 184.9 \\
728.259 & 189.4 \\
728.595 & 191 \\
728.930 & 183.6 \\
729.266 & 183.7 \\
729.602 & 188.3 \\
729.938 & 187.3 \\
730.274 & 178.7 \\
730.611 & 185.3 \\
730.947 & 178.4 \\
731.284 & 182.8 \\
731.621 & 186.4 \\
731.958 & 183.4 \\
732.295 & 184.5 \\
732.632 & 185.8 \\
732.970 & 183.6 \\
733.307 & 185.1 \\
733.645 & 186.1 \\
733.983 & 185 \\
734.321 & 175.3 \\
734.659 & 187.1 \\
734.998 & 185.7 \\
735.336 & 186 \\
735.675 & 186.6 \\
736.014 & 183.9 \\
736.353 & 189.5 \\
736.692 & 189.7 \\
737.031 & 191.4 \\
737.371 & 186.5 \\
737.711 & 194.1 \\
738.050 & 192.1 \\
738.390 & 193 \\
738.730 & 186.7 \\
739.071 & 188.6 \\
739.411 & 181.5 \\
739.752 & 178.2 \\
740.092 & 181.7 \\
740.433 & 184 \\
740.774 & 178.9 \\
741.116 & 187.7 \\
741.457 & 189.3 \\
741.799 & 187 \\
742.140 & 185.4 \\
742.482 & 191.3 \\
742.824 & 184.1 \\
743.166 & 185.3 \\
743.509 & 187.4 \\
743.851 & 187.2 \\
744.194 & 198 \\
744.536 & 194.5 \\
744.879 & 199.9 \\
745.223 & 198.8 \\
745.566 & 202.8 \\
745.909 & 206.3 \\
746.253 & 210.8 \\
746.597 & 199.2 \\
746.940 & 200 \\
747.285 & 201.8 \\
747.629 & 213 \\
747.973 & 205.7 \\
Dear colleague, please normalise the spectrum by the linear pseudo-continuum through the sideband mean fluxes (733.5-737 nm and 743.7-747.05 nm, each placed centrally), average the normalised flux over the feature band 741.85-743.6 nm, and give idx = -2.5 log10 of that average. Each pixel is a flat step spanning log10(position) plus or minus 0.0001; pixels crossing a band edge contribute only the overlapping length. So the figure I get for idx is 0.05 mag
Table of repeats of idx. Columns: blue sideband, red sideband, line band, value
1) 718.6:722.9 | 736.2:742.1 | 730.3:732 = 0.005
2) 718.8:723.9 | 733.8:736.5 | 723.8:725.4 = -0.030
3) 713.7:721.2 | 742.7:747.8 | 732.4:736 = 0.033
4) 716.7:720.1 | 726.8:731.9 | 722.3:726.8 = 0.002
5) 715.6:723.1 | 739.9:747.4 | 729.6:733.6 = 0.011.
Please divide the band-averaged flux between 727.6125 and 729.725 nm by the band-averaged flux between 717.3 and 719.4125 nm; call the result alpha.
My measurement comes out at 1.0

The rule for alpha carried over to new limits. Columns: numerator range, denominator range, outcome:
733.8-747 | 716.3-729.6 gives 1.04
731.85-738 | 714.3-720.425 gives 1.04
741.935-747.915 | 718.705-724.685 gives 1.09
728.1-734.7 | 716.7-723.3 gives 1.03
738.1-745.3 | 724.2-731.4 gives 1.02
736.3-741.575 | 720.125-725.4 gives 1.03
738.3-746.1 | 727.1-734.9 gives 1.03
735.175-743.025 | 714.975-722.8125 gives 1.04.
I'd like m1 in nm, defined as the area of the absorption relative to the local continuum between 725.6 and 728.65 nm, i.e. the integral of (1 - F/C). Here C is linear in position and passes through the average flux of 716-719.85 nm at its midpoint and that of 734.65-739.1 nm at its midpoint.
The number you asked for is -0.04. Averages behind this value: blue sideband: 180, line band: 186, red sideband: 189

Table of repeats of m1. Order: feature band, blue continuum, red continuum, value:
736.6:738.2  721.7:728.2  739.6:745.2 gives -0.04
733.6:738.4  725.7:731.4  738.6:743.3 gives -0.06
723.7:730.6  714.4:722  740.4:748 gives -0.04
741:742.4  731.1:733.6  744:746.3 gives 0.06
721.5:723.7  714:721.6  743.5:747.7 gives 0.07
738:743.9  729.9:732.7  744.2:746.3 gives 0.30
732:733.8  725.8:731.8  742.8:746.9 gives 0.03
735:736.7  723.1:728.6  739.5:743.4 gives -0.02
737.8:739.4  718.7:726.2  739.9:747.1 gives 0.00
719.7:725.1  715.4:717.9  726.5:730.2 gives 0.07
